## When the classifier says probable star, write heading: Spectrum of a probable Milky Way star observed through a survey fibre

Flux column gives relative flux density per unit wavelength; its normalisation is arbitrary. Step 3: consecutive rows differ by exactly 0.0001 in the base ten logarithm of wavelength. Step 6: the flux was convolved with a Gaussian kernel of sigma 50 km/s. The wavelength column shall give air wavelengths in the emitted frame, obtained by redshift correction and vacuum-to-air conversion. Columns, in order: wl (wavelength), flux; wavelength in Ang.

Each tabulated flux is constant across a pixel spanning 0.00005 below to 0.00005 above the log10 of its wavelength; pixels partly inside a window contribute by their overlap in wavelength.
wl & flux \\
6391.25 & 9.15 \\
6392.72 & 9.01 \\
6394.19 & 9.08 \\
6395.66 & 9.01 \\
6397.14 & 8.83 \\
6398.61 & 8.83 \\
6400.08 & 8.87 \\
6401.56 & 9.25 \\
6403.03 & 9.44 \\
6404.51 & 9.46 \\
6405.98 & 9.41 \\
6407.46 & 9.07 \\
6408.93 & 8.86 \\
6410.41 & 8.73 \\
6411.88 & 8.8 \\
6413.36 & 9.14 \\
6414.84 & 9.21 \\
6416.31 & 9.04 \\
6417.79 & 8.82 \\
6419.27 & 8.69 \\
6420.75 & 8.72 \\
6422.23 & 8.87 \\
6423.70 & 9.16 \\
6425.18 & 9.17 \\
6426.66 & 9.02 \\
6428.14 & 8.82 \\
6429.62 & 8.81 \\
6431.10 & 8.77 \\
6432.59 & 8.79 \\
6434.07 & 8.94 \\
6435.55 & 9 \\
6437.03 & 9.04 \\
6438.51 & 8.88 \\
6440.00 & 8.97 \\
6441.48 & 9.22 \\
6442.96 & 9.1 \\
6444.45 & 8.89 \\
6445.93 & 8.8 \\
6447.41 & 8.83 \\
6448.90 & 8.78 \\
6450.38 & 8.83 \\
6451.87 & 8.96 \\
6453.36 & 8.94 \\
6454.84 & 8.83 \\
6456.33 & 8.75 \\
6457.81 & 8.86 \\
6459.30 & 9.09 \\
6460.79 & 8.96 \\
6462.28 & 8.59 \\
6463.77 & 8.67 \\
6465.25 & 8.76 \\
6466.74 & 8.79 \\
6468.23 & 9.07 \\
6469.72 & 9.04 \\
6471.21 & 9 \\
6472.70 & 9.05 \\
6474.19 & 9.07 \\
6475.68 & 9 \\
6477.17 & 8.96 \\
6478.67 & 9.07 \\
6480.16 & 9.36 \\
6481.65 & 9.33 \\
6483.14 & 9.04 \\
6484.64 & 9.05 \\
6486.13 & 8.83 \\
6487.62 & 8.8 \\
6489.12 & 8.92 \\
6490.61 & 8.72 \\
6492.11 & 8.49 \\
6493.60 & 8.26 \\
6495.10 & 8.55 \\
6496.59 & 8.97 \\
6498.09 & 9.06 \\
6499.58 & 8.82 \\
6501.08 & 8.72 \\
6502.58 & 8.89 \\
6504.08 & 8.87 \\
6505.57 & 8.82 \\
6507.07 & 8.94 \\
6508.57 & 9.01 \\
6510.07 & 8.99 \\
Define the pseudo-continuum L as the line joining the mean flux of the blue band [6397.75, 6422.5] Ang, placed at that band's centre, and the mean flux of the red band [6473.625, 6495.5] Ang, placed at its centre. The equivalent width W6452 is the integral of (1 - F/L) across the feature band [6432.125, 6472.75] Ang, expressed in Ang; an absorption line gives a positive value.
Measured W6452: 0.2 Ang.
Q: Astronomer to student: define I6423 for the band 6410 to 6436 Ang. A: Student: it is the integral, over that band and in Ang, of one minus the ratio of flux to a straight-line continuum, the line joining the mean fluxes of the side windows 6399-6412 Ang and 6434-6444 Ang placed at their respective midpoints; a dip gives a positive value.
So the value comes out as 0.42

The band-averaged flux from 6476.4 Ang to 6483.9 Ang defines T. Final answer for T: 9.14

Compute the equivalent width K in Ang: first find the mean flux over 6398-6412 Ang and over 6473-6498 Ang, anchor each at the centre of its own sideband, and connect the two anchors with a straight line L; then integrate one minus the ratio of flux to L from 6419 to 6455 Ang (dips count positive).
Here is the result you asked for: 0.4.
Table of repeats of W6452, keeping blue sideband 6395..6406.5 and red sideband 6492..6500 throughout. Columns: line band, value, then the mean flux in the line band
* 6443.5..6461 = 0.1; 8.88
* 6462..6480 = -0.3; 8.95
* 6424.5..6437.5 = 0.1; 8.92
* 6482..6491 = -0.2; 8.92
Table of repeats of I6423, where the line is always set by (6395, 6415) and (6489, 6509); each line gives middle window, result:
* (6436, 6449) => -0.01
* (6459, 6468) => 0.08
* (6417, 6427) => 0.10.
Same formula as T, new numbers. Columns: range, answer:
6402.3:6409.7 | 9.24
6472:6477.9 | 9.02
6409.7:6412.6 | 8.78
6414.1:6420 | 8.94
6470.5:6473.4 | 9.03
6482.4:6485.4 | 9.03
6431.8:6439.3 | 8.92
